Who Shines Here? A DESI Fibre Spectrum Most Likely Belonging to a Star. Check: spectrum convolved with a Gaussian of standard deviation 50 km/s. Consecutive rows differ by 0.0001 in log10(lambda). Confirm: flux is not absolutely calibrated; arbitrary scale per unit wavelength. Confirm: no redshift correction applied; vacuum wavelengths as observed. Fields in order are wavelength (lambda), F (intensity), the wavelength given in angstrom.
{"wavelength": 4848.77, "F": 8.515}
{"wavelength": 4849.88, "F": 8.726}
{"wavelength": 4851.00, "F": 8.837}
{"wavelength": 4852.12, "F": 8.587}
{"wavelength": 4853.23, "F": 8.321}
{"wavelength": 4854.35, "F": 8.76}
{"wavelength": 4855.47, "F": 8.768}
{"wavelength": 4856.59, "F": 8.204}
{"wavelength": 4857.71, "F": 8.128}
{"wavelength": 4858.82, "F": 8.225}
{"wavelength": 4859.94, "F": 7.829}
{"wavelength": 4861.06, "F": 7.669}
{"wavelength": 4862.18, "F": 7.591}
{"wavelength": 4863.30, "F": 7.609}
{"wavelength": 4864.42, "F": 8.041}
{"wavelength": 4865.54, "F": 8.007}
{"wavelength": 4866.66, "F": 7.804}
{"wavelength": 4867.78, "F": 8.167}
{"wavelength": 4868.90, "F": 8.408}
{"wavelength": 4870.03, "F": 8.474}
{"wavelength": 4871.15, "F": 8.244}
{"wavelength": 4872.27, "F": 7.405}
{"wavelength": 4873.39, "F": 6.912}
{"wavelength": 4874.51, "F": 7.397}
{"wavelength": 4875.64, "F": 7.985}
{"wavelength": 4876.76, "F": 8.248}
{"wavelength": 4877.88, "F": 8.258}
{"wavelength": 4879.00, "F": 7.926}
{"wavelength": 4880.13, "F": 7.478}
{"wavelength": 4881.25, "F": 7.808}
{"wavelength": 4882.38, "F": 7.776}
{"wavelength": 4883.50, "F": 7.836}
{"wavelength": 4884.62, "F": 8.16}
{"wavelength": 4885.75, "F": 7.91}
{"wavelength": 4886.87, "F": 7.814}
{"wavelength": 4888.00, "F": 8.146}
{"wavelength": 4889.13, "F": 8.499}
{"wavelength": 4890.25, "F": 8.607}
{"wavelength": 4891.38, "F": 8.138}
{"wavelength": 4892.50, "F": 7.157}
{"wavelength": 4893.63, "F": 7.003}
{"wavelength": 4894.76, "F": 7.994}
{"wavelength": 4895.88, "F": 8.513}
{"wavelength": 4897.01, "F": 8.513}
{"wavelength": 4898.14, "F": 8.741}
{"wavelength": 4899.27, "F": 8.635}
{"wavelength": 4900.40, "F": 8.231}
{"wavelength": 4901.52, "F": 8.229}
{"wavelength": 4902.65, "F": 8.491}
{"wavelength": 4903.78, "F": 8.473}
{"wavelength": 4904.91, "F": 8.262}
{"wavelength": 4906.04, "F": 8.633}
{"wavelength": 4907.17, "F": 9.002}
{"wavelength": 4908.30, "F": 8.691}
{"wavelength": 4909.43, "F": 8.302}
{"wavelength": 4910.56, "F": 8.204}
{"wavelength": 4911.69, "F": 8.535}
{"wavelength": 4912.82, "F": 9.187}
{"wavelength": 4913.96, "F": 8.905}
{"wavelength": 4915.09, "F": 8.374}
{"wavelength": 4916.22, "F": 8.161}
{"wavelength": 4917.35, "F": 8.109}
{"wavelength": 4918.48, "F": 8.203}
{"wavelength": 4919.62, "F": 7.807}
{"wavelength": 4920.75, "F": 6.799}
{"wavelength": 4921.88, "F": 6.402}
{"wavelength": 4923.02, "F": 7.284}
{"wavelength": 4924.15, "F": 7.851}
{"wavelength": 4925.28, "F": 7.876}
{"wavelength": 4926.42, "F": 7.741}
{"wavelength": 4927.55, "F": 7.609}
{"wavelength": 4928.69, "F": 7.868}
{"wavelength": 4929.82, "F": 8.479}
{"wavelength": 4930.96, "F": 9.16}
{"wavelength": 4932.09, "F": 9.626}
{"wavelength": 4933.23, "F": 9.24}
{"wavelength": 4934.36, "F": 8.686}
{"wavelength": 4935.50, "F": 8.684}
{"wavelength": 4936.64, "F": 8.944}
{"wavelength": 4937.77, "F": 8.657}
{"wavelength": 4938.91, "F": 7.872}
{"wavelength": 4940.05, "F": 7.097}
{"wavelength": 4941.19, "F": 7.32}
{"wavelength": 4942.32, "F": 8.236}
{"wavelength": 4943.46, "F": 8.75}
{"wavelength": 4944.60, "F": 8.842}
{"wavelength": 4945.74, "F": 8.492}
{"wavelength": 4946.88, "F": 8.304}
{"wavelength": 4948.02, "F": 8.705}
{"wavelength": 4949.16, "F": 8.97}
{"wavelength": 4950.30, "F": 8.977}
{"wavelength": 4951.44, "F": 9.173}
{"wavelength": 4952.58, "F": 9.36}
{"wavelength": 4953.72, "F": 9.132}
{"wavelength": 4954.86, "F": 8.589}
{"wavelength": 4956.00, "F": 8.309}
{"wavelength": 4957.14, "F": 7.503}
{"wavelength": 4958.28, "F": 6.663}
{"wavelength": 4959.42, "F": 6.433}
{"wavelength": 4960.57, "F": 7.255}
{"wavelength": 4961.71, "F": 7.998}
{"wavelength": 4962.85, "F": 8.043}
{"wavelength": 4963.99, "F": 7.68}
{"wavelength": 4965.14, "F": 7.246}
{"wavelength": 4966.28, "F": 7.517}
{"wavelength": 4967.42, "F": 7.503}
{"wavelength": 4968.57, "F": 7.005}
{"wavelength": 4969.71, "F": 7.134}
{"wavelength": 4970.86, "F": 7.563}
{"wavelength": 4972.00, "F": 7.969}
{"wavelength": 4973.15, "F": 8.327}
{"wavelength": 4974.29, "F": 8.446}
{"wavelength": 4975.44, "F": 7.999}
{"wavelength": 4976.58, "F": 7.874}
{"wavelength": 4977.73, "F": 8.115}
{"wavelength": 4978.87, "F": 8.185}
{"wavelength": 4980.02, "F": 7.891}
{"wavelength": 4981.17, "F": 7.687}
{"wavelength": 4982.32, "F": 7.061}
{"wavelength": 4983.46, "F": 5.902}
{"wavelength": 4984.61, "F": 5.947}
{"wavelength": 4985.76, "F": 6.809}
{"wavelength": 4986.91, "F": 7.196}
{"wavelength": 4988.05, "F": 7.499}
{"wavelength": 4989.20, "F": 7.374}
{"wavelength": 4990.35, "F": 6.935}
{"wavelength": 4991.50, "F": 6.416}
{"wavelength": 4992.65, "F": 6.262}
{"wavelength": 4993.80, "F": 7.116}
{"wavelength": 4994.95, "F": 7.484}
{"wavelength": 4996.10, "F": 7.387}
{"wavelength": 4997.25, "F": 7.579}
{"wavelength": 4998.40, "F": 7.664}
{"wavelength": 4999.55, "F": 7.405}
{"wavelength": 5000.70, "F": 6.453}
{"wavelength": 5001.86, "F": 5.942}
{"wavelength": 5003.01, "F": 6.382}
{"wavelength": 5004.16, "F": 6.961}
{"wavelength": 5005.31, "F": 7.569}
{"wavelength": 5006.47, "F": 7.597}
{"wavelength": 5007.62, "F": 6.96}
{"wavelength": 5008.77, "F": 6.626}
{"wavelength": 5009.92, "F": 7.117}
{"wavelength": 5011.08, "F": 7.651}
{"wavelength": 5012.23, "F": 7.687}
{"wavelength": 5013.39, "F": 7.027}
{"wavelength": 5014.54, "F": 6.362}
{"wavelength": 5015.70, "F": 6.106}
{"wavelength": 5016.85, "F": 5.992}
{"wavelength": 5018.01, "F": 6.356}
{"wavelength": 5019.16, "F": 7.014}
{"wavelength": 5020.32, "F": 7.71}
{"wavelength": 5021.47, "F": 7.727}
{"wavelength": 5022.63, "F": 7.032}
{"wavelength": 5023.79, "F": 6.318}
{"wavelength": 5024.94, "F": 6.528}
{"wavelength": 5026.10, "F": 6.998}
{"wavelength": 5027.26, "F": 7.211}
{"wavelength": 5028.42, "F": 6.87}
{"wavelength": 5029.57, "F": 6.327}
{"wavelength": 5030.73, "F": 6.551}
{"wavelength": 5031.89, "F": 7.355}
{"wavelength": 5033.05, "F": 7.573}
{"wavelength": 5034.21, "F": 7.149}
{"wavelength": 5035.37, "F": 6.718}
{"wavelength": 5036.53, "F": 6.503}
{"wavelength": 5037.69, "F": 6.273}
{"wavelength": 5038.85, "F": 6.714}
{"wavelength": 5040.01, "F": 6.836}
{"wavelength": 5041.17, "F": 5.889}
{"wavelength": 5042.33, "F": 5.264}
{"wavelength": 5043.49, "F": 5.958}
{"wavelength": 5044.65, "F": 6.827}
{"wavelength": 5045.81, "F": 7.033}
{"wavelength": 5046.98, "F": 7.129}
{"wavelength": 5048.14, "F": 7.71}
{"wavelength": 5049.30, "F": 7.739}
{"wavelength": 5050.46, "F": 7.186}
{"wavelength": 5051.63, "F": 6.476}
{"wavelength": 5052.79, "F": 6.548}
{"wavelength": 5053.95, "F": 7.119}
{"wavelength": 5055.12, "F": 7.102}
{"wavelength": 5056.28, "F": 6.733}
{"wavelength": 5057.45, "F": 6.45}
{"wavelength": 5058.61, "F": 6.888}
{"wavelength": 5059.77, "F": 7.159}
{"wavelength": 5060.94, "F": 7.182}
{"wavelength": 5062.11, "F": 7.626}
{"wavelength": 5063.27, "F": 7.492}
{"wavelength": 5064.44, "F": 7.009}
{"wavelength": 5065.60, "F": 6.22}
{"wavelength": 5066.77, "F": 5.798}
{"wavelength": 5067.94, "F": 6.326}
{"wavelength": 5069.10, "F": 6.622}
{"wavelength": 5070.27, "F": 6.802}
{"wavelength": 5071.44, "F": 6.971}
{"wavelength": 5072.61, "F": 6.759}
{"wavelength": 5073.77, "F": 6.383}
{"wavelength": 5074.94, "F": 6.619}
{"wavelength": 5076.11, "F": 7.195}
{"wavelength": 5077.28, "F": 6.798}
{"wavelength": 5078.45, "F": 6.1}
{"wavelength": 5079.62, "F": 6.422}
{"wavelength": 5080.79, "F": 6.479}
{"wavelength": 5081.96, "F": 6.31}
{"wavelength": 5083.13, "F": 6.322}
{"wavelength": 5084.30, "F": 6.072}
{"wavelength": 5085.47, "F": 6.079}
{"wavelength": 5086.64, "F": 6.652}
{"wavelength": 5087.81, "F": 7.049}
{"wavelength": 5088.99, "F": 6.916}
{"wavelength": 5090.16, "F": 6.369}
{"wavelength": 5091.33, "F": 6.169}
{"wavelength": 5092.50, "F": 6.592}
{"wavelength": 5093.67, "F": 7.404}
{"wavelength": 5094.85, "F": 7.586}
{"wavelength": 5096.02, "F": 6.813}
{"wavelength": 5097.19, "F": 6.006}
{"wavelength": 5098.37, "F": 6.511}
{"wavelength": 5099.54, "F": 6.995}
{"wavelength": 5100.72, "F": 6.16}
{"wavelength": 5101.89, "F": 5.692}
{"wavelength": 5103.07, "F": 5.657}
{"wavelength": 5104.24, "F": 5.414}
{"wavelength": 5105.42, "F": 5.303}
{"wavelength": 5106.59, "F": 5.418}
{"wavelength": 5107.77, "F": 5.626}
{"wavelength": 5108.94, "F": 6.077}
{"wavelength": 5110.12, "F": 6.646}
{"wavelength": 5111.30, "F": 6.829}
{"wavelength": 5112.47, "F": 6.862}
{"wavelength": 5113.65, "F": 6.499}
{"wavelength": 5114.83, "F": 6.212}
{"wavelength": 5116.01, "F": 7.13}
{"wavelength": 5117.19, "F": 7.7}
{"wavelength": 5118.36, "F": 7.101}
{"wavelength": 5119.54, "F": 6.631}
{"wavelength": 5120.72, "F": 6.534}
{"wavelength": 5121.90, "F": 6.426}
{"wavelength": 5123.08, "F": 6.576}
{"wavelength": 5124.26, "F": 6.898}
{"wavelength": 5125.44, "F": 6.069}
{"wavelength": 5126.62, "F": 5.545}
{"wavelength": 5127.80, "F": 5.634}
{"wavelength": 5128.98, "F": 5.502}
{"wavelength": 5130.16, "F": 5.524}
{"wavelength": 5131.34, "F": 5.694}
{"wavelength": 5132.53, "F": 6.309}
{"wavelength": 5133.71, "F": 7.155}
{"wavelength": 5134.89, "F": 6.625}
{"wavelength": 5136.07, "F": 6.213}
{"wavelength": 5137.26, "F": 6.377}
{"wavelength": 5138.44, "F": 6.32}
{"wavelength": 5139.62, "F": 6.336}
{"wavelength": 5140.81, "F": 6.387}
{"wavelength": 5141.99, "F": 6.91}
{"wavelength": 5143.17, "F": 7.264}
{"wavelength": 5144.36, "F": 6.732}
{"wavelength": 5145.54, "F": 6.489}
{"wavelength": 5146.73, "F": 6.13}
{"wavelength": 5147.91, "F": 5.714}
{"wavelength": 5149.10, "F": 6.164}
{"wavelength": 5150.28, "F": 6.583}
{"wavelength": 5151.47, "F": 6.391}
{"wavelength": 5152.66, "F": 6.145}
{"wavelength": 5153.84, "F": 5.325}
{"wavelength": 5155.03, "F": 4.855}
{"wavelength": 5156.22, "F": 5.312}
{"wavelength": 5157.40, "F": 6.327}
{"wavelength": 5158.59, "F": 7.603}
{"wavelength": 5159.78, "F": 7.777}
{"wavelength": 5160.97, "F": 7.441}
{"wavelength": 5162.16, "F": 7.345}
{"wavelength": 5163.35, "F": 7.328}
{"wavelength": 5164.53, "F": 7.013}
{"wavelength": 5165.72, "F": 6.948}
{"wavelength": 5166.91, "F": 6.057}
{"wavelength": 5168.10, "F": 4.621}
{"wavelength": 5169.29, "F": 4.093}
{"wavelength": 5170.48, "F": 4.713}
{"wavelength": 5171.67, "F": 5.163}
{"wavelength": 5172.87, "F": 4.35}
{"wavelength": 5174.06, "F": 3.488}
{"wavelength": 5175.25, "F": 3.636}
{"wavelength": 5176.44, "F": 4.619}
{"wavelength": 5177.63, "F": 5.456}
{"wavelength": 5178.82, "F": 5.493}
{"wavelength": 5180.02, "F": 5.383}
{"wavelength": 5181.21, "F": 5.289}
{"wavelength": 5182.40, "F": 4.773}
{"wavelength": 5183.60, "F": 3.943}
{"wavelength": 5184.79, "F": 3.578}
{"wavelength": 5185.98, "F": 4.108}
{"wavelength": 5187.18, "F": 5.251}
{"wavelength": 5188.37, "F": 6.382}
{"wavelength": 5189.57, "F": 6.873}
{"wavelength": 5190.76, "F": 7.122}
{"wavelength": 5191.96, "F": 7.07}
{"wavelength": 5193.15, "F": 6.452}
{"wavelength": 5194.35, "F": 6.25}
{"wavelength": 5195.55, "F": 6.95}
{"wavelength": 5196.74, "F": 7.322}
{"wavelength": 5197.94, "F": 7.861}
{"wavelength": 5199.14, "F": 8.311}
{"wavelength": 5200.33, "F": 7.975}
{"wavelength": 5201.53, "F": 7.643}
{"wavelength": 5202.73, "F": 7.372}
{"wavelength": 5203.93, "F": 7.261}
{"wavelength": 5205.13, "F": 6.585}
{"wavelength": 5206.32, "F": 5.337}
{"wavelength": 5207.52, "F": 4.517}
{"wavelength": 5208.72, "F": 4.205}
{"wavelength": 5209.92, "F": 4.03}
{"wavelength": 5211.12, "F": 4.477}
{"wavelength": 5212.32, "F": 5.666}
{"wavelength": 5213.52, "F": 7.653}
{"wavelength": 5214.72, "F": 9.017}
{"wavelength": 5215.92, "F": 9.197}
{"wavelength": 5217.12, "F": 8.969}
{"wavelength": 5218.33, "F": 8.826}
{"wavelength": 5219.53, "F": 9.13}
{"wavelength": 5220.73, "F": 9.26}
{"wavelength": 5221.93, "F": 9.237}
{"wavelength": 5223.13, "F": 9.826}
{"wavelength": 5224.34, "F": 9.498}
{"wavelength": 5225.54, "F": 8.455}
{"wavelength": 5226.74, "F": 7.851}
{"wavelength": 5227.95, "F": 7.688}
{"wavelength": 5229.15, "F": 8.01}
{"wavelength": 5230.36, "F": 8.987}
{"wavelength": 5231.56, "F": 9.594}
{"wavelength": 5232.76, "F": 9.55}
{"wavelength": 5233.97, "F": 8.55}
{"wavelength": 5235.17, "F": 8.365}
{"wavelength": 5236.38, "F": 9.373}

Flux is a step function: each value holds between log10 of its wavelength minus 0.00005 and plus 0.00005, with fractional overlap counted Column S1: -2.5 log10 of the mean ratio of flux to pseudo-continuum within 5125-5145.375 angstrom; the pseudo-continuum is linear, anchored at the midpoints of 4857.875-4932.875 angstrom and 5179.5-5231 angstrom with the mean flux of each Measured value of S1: 0.153 mag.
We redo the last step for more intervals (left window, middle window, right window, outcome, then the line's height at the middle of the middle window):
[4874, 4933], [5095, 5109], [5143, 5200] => 0.09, 6.52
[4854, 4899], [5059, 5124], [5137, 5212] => 0.00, 6.55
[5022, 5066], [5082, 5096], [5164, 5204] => -0.02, 6.51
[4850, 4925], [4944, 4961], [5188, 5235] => -0.04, 8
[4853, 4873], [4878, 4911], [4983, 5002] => -0.05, 7.8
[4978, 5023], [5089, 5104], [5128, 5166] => 0.03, 6.64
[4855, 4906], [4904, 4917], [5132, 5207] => -0.09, 7.84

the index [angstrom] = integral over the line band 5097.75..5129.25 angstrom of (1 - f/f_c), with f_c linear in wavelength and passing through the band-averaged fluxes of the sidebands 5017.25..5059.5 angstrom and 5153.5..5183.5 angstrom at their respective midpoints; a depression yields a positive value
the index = -0.9 angstrom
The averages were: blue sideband 6.83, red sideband 5.59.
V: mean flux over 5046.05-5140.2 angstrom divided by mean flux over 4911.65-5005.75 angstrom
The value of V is 0.84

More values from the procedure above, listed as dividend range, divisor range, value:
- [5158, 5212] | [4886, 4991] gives 0.73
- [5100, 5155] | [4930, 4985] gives 0.78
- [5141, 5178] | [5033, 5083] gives 0.88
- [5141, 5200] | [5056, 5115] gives 0.92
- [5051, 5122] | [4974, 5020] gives 0.93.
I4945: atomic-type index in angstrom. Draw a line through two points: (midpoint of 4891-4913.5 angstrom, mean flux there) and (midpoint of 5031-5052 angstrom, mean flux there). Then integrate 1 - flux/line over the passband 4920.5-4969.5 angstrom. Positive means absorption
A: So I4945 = -1.37 angstrom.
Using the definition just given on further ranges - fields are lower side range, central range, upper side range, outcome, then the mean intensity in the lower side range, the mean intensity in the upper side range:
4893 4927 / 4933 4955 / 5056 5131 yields -2.06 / 8.17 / 6.49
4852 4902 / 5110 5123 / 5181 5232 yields 1.00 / 8.04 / 7.07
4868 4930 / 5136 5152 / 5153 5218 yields -0.17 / 8.07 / 6.08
